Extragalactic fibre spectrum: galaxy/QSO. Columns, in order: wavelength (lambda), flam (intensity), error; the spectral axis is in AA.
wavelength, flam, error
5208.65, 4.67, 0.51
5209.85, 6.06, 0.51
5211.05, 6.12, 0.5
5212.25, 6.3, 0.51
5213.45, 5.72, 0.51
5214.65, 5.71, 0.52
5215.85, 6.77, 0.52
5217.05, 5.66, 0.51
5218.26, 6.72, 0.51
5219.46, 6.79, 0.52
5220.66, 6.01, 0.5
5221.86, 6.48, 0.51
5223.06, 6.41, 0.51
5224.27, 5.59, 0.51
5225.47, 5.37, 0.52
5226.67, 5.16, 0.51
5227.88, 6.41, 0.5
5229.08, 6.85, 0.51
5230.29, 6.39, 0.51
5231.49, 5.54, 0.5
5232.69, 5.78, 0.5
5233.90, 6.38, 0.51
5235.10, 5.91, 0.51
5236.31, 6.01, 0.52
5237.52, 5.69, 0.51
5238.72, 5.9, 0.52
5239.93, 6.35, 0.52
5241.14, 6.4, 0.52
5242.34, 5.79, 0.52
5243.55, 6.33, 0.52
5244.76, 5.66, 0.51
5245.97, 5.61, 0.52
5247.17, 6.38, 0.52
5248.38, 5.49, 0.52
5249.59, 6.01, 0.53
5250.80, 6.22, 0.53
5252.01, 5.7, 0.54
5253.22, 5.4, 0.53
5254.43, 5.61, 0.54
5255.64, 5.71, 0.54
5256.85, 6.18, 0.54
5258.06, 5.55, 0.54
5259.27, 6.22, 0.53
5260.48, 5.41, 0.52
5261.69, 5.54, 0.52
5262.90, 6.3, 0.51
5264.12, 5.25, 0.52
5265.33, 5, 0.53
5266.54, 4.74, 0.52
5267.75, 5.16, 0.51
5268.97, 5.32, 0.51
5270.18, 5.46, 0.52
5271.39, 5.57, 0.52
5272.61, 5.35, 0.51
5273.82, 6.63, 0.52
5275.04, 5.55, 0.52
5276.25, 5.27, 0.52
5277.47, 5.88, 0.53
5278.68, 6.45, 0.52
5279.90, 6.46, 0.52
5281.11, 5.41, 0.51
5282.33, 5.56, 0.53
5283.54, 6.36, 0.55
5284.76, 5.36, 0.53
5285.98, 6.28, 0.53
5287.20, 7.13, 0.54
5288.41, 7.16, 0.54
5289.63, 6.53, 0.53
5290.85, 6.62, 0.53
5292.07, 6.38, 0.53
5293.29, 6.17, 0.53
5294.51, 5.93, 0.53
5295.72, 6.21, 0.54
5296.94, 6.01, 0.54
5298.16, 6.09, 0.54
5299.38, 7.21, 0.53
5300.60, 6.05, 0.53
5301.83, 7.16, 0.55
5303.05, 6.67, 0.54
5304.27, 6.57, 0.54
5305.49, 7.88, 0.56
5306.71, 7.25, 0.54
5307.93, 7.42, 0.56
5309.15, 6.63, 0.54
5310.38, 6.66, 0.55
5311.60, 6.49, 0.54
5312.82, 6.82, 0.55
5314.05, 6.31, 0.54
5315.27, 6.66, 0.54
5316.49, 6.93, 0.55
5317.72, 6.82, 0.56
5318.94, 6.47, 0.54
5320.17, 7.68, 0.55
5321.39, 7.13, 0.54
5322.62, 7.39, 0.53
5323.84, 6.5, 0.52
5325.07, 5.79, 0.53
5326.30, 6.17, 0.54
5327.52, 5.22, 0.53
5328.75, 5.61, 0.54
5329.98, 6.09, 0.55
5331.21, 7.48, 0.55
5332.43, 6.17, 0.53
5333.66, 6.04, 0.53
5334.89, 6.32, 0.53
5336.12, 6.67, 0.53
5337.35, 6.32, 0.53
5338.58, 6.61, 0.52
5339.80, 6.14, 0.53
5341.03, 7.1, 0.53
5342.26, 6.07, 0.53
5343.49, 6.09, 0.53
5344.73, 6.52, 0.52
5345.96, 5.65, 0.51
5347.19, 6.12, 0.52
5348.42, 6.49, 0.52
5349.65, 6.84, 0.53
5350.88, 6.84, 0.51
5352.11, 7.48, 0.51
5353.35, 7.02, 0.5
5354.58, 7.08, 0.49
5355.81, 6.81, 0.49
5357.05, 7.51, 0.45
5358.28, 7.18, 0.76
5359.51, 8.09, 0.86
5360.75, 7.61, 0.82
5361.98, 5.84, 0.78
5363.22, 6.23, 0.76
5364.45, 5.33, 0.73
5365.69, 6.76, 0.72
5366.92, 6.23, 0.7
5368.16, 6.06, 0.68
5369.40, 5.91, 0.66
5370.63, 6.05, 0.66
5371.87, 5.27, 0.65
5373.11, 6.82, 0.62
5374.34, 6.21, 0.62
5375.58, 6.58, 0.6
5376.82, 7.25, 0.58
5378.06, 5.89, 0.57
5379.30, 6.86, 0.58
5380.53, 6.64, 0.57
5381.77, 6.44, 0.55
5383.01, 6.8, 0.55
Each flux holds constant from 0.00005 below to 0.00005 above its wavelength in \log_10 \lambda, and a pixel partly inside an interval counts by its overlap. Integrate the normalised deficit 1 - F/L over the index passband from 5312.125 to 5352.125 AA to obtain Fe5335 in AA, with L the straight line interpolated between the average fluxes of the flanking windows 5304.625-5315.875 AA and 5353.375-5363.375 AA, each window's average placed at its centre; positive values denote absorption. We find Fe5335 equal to 2.8 AA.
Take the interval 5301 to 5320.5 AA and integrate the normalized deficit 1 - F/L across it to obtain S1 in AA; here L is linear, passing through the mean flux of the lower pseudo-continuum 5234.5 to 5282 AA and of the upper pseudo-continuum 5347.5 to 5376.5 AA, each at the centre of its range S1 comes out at -2.2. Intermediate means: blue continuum 5.76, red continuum 6.62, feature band 6.88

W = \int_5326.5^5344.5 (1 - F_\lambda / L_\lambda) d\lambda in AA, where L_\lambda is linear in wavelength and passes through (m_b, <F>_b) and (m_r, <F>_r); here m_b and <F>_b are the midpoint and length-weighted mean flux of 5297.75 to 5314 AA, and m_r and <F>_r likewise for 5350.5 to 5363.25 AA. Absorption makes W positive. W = 1.81 AA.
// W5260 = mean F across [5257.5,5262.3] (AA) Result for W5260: 5.69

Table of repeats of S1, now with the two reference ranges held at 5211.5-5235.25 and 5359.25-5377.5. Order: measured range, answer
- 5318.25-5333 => -0.42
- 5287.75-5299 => -0.24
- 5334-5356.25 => -0.78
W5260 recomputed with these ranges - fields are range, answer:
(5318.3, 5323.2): 7.16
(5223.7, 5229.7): 5.88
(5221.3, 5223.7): 6.42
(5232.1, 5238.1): 5.95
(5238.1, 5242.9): 6.12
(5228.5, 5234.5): 6.19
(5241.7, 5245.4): 5.93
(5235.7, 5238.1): 5.83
